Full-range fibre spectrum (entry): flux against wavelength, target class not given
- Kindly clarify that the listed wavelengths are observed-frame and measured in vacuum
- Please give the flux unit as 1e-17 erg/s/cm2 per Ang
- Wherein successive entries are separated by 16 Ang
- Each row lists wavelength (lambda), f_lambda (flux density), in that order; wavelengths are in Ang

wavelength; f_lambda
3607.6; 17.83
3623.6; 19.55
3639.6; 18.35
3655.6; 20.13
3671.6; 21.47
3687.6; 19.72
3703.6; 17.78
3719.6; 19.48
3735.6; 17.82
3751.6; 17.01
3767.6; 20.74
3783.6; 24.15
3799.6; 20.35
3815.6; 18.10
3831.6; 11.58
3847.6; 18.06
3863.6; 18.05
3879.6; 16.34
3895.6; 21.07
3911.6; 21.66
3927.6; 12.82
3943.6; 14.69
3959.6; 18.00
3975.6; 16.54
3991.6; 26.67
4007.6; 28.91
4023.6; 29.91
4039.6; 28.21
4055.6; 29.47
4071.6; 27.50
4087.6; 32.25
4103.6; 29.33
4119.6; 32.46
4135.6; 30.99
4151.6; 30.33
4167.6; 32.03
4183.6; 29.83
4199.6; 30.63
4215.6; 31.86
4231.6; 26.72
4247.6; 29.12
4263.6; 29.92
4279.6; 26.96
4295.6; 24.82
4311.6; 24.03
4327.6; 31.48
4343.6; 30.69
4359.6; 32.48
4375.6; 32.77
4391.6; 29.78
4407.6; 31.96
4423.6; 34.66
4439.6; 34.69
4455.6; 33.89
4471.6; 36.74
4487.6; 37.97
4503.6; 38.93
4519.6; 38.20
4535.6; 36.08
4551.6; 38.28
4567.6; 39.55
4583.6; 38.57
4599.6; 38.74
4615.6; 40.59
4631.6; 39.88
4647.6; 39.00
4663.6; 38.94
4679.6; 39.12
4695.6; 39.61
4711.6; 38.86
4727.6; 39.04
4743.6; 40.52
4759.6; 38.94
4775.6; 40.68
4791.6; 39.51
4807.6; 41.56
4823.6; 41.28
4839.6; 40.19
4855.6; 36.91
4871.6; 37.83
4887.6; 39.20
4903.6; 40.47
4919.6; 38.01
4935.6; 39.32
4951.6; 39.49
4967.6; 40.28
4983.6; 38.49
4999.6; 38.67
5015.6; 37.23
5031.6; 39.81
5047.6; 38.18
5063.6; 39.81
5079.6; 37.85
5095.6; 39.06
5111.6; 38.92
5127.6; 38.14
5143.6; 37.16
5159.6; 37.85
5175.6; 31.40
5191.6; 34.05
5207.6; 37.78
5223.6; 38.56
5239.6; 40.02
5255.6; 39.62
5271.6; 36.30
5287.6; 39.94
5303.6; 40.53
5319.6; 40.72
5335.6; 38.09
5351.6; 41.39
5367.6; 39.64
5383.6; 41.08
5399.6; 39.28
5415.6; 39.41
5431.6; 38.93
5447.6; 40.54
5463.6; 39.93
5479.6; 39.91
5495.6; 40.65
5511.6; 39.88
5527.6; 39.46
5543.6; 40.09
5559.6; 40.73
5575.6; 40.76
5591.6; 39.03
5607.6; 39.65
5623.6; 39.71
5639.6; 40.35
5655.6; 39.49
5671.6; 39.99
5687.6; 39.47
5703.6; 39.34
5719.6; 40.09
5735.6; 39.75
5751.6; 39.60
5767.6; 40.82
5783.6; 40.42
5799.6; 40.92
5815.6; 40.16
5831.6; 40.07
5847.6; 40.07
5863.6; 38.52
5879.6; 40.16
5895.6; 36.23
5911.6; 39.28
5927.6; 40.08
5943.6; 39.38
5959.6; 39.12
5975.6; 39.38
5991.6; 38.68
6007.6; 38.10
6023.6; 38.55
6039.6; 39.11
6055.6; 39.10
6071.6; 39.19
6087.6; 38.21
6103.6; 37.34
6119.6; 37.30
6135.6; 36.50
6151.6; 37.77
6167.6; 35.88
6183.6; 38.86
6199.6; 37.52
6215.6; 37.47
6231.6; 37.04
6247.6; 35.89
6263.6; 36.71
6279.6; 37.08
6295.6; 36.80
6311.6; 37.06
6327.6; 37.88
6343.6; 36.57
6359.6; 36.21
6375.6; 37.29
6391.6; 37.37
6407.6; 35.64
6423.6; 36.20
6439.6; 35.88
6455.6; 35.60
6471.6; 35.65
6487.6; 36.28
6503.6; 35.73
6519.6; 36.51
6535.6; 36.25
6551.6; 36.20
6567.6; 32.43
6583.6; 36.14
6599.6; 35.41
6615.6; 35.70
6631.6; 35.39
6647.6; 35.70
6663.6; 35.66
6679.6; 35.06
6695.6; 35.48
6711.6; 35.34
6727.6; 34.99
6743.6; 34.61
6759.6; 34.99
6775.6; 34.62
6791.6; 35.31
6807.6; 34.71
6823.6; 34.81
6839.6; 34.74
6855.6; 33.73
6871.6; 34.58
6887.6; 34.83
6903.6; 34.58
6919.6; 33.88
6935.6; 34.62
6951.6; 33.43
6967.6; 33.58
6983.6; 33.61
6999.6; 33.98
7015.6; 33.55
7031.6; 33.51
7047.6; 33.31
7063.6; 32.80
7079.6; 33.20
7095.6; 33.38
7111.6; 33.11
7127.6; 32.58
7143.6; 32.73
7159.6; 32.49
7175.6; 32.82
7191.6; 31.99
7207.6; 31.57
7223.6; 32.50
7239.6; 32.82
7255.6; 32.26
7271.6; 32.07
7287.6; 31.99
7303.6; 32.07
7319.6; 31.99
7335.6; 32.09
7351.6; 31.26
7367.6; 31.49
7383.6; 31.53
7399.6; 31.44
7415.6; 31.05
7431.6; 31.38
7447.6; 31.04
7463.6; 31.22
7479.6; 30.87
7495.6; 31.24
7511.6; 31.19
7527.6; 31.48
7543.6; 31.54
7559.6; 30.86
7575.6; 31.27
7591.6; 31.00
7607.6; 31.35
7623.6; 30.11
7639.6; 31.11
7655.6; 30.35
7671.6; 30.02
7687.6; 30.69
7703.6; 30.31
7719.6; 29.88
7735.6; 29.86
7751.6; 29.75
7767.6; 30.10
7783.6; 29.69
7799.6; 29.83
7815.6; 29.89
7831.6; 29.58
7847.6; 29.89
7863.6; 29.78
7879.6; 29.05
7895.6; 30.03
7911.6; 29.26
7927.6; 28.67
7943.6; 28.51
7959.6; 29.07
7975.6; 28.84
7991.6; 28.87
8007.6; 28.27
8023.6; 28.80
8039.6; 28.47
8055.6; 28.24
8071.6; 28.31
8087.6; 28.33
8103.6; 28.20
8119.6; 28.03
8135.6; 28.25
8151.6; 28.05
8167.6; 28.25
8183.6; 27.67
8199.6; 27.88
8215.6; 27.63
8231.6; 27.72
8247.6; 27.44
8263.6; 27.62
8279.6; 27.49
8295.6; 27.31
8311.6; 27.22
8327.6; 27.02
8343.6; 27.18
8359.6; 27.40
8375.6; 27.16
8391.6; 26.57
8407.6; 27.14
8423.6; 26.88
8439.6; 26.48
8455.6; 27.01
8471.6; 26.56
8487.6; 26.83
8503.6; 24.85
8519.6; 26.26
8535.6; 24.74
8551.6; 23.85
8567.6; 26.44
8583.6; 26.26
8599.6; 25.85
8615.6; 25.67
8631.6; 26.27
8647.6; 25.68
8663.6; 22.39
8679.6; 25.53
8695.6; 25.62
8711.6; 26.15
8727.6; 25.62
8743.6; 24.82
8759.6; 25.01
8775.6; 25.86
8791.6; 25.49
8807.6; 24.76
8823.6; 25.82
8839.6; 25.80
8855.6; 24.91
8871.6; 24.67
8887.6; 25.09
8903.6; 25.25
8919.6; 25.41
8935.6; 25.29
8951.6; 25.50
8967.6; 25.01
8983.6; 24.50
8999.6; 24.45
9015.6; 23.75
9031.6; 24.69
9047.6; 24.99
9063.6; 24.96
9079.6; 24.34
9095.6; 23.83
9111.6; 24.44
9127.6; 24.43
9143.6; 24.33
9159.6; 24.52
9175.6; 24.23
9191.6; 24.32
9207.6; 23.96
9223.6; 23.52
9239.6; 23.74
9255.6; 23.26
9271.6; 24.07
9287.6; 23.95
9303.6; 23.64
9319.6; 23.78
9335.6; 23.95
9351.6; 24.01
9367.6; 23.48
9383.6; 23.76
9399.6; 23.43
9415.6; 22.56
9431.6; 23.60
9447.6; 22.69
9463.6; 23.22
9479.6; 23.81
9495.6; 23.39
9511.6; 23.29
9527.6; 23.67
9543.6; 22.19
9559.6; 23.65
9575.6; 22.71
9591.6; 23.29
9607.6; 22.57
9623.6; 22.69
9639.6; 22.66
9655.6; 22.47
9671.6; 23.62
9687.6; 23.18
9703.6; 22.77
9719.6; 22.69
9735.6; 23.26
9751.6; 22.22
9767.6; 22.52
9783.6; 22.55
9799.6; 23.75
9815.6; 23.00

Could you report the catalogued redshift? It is 0.00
